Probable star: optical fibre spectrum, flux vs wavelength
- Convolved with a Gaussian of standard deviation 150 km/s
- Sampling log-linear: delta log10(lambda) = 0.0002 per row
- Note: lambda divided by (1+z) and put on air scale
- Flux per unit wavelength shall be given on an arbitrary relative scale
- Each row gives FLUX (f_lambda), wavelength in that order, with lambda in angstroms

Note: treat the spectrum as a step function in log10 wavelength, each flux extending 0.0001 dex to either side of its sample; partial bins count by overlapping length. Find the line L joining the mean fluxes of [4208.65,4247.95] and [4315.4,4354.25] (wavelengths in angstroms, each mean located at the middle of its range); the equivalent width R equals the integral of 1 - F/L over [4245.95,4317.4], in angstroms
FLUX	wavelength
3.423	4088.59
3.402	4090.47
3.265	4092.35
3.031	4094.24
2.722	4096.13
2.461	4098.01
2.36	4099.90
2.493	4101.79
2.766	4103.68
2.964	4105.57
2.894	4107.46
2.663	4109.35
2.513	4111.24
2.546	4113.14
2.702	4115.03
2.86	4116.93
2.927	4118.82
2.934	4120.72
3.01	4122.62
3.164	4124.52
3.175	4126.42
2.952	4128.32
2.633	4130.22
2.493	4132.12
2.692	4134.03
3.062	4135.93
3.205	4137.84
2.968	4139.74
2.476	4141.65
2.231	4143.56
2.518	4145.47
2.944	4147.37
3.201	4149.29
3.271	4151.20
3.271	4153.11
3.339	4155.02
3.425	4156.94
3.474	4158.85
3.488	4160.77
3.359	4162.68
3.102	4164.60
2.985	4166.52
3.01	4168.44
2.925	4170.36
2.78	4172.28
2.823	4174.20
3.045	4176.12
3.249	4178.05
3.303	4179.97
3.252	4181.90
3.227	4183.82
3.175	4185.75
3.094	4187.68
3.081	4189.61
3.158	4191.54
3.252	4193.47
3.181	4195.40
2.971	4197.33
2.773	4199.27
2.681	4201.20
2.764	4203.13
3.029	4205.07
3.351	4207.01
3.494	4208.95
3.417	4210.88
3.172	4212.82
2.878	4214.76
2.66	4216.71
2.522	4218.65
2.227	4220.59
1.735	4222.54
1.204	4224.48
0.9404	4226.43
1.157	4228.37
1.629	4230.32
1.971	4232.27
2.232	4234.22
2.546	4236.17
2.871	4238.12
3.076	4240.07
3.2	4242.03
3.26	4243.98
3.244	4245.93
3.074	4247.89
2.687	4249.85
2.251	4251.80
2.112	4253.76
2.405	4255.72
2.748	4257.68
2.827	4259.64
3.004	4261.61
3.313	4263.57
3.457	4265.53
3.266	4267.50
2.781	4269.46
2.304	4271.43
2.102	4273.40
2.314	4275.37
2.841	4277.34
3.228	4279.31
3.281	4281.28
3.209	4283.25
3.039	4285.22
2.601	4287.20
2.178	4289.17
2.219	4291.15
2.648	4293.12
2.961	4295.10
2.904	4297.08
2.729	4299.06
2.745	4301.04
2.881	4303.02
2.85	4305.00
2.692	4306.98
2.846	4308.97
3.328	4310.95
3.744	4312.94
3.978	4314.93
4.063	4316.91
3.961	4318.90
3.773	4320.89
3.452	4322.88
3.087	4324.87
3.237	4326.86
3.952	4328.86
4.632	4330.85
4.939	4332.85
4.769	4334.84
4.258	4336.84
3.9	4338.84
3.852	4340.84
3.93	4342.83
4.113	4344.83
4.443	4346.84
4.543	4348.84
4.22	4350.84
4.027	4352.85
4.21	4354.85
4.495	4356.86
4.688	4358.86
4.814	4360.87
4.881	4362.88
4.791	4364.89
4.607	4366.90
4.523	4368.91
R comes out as 8.3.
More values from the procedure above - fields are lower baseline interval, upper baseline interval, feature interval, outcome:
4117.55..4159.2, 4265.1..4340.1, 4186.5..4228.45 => 5.10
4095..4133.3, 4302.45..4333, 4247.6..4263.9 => 3.17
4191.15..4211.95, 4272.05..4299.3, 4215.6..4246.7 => 7.17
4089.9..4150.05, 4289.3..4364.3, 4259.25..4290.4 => 5.79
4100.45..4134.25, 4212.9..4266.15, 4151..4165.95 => -3.55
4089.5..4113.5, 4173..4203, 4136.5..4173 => -1.13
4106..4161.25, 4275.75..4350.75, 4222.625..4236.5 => 6.83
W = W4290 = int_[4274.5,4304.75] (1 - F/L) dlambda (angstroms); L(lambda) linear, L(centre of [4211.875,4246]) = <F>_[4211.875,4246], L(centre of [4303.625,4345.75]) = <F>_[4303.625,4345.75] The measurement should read 4.2 angstroms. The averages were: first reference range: 2.34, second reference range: 3.77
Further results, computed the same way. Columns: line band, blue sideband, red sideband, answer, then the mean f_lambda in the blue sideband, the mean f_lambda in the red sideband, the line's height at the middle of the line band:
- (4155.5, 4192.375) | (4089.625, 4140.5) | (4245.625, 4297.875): -4.45 angstroms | 2.85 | 2.77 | 2.82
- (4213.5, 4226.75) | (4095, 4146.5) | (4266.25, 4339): 4.00 angstroms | 2.76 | 3.23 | 3.02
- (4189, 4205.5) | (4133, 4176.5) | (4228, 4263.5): -0.87 angstroms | 3.02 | 2.62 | 2.83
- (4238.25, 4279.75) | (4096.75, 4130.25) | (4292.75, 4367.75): 7.94 angstroms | 2.78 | 3.85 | 3.5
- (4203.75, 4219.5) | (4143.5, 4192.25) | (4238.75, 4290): -0.36 angstroms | 3.12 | 2.84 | 2.99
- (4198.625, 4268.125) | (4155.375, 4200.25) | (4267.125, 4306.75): 6.97 angstroms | 3.14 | 2.75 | 2.94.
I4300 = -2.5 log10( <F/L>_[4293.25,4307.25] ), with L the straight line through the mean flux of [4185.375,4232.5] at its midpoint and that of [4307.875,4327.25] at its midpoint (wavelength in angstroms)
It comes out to 0.20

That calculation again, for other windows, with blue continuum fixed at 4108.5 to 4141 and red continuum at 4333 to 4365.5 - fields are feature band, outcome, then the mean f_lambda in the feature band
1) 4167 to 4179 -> 0.07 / 2.97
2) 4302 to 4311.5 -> 0.37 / 2.9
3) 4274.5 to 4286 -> 0.29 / 2.99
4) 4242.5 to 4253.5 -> 0.27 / 2.87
